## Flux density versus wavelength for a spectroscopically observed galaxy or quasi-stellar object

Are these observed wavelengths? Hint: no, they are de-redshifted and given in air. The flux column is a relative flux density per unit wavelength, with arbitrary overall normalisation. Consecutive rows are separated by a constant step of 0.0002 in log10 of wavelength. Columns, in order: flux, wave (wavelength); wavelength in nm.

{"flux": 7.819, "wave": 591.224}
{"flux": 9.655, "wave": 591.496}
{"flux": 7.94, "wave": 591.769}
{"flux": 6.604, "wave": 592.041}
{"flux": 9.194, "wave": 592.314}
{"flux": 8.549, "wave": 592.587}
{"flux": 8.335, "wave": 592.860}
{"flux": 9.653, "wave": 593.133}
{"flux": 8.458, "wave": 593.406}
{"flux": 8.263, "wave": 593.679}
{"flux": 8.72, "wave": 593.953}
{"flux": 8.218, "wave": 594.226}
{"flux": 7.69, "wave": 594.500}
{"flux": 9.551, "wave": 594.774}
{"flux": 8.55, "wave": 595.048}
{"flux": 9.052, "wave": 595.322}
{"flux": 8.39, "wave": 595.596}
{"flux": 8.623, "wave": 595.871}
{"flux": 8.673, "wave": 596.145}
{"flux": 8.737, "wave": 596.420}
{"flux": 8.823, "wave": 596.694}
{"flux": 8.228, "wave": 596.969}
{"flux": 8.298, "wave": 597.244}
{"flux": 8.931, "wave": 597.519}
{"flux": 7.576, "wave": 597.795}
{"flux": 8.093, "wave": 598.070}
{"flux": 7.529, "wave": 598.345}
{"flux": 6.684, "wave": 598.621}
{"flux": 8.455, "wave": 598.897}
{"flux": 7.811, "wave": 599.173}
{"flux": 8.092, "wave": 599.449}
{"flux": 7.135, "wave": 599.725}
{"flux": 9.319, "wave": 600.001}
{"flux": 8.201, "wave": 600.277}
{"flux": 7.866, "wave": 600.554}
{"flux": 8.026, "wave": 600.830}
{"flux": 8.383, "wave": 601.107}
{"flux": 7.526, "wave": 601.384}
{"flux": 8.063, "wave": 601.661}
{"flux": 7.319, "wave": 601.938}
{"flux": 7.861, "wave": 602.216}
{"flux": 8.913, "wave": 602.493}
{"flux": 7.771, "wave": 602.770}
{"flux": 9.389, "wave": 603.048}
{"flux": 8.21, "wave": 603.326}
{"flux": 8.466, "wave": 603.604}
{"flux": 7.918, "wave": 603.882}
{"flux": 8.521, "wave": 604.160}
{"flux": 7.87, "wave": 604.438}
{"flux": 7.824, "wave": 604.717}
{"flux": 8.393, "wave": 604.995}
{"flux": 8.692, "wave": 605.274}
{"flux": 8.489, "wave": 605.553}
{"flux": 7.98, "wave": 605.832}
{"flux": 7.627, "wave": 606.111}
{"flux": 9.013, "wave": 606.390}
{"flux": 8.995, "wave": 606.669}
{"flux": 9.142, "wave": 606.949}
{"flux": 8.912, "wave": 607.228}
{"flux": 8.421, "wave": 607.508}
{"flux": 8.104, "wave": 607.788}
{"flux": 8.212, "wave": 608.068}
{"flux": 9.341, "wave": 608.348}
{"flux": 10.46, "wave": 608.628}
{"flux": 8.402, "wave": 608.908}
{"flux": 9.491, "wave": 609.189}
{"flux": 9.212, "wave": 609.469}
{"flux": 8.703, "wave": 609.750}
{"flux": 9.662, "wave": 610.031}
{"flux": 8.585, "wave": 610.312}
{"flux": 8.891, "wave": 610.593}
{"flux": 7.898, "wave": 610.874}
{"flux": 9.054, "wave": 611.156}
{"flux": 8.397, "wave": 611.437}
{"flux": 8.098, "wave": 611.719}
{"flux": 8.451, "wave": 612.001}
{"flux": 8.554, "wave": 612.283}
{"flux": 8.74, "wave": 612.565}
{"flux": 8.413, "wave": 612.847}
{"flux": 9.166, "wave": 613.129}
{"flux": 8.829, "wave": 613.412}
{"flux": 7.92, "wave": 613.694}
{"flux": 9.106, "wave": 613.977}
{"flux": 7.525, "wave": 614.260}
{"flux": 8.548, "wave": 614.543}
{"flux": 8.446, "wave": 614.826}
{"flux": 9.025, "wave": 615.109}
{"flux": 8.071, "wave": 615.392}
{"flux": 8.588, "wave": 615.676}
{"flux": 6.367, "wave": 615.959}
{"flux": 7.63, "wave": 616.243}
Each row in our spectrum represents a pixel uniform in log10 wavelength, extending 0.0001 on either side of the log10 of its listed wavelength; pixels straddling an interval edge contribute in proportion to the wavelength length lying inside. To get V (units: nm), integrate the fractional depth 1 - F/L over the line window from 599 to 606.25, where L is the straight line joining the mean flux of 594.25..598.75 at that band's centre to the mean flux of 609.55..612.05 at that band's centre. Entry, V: 0.28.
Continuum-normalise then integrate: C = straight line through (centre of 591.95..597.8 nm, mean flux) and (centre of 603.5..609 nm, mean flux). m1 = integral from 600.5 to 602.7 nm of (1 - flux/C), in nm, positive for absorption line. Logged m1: 0.14 nm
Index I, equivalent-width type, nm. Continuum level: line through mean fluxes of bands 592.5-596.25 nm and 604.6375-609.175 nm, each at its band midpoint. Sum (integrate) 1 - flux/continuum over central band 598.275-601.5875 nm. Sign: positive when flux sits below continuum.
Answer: 0.27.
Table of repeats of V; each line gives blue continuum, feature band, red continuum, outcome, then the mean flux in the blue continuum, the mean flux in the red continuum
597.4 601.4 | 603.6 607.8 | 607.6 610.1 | 0.14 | 7.98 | 9.04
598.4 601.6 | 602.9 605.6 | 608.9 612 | -0.03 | 7.95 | 8.76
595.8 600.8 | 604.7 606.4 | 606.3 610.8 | 0.09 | 8.16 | 8.96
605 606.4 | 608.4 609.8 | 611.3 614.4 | -0.15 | 8.3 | 8.47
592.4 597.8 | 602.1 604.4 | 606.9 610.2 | 0.12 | 8.6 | 9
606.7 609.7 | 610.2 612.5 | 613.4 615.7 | 0.05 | 8.96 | 8.42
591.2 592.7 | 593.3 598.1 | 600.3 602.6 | -0.18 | 8.32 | 7.99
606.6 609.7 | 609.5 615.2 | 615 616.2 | -0.15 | 8.96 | 7.95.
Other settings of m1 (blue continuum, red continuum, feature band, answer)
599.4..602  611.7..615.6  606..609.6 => -0.26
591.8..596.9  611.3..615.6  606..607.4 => -0.04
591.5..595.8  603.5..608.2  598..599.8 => 0.16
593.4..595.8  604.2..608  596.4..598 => 0.02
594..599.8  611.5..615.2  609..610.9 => -0.11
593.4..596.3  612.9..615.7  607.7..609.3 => -0.09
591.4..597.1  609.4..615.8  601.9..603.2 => 0.04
